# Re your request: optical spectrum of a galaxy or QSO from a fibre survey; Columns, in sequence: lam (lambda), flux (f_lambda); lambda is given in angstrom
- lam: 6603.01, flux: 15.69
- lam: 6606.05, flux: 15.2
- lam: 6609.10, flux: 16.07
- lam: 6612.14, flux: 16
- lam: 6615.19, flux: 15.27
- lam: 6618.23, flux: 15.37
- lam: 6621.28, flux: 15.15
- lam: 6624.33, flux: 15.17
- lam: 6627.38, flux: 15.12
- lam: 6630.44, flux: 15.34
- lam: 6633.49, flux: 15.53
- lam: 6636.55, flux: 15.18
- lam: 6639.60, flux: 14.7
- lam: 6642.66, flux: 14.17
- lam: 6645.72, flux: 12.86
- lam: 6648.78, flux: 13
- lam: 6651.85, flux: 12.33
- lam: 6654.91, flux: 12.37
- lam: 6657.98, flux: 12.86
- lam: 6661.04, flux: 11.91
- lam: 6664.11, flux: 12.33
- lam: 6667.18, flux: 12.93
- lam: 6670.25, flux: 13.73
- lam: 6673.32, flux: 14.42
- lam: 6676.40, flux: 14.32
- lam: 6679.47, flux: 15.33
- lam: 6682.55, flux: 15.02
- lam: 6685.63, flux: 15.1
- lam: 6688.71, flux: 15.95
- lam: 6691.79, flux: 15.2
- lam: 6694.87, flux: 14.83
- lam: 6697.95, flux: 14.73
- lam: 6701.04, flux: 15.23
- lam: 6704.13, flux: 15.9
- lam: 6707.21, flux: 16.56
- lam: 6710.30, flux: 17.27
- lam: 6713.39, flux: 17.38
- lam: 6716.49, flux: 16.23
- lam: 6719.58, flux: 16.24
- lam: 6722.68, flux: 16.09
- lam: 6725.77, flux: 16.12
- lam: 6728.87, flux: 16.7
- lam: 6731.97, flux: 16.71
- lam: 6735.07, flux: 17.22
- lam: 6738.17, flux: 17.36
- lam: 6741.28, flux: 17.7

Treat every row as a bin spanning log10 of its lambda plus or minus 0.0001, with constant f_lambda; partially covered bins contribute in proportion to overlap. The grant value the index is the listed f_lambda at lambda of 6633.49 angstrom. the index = 15.53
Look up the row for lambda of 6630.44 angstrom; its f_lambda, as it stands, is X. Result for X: 15.34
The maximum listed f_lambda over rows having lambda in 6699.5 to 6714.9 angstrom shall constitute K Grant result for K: 17.38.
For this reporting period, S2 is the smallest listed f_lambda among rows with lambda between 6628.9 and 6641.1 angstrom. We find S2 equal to 14.7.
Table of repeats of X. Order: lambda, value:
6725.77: 16.12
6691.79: 15.2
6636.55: 15.18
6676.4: 14.32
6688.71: 15.95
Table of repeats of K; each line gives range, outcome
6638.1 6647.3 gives 14.7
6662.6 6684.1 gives 15.33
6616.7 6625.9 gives 15.37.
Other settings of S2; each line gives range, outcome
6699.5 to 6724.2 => 15.23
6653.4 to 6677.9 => 11.91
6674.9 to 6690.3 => 14.32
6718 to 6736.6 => 16.09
